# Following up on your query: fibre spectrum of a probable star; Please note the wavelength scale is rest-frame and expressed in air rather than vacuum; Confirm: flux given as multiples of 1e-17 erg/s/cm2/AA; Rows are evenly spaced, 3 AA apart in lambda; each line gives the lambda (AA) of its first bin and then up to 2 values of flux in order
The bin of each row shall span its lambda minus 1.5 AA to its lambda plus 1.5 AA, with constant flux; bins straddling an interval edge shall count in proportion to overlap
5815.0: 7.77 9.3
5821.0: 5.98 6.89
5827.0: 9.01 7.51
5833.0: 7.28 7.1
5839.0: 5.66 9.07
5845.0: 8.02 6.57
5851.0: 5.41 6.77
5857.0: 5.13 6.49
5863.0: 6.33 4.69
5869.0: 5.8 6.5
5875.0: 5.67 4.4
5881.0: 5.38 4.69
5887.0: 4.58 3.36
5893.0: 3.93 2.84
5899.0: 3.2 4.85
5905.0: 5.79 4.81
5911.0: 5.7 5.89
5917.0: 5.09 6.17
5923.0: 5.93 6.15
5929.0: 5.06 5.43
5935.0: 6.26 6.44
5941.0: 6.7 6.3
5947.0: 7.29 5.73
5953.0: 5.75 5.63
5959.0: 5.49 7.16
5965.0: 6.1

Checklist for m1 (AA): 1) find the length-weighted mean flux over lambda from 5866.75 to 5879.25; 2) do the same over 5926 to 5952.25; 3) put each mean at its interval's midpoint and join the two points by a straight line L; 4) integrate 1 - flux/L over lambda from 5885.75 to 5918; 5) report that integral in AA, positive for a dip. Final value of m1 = 7.1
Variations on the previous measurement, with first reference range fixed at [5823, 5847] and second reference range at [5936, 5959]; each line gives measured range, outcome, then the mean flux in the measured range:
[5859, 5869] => 2.0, 5.8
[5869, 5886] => 4.1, 5.35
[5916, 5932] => 2.0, 5.67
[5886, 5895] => 4.0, 3.86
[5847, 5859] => 2.3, 5.97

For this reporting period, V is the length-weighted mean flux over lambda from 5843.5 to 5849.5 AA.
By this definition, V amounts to 7.29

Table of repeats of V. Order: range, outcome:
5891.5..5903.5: 3.71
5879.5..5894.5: 4.39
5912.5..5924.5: 5.77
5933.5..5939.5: 6.35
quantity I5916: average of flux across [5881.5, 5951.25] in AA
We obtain 5.31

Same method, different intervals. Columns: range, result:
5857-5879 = 5.69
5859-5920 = 5.02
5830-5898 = 5.73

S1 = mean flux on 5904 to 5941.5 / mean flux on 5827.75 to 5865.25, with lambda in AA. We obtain 0.85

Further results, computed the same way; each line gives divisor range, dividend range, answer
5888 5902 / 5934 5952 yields 1.82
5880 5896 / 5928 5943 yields 1.43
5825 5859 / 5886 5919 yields 0.65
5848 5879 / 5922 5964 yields 1.05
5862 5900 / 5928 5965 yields 1.30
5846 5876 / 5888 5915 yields 0.75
